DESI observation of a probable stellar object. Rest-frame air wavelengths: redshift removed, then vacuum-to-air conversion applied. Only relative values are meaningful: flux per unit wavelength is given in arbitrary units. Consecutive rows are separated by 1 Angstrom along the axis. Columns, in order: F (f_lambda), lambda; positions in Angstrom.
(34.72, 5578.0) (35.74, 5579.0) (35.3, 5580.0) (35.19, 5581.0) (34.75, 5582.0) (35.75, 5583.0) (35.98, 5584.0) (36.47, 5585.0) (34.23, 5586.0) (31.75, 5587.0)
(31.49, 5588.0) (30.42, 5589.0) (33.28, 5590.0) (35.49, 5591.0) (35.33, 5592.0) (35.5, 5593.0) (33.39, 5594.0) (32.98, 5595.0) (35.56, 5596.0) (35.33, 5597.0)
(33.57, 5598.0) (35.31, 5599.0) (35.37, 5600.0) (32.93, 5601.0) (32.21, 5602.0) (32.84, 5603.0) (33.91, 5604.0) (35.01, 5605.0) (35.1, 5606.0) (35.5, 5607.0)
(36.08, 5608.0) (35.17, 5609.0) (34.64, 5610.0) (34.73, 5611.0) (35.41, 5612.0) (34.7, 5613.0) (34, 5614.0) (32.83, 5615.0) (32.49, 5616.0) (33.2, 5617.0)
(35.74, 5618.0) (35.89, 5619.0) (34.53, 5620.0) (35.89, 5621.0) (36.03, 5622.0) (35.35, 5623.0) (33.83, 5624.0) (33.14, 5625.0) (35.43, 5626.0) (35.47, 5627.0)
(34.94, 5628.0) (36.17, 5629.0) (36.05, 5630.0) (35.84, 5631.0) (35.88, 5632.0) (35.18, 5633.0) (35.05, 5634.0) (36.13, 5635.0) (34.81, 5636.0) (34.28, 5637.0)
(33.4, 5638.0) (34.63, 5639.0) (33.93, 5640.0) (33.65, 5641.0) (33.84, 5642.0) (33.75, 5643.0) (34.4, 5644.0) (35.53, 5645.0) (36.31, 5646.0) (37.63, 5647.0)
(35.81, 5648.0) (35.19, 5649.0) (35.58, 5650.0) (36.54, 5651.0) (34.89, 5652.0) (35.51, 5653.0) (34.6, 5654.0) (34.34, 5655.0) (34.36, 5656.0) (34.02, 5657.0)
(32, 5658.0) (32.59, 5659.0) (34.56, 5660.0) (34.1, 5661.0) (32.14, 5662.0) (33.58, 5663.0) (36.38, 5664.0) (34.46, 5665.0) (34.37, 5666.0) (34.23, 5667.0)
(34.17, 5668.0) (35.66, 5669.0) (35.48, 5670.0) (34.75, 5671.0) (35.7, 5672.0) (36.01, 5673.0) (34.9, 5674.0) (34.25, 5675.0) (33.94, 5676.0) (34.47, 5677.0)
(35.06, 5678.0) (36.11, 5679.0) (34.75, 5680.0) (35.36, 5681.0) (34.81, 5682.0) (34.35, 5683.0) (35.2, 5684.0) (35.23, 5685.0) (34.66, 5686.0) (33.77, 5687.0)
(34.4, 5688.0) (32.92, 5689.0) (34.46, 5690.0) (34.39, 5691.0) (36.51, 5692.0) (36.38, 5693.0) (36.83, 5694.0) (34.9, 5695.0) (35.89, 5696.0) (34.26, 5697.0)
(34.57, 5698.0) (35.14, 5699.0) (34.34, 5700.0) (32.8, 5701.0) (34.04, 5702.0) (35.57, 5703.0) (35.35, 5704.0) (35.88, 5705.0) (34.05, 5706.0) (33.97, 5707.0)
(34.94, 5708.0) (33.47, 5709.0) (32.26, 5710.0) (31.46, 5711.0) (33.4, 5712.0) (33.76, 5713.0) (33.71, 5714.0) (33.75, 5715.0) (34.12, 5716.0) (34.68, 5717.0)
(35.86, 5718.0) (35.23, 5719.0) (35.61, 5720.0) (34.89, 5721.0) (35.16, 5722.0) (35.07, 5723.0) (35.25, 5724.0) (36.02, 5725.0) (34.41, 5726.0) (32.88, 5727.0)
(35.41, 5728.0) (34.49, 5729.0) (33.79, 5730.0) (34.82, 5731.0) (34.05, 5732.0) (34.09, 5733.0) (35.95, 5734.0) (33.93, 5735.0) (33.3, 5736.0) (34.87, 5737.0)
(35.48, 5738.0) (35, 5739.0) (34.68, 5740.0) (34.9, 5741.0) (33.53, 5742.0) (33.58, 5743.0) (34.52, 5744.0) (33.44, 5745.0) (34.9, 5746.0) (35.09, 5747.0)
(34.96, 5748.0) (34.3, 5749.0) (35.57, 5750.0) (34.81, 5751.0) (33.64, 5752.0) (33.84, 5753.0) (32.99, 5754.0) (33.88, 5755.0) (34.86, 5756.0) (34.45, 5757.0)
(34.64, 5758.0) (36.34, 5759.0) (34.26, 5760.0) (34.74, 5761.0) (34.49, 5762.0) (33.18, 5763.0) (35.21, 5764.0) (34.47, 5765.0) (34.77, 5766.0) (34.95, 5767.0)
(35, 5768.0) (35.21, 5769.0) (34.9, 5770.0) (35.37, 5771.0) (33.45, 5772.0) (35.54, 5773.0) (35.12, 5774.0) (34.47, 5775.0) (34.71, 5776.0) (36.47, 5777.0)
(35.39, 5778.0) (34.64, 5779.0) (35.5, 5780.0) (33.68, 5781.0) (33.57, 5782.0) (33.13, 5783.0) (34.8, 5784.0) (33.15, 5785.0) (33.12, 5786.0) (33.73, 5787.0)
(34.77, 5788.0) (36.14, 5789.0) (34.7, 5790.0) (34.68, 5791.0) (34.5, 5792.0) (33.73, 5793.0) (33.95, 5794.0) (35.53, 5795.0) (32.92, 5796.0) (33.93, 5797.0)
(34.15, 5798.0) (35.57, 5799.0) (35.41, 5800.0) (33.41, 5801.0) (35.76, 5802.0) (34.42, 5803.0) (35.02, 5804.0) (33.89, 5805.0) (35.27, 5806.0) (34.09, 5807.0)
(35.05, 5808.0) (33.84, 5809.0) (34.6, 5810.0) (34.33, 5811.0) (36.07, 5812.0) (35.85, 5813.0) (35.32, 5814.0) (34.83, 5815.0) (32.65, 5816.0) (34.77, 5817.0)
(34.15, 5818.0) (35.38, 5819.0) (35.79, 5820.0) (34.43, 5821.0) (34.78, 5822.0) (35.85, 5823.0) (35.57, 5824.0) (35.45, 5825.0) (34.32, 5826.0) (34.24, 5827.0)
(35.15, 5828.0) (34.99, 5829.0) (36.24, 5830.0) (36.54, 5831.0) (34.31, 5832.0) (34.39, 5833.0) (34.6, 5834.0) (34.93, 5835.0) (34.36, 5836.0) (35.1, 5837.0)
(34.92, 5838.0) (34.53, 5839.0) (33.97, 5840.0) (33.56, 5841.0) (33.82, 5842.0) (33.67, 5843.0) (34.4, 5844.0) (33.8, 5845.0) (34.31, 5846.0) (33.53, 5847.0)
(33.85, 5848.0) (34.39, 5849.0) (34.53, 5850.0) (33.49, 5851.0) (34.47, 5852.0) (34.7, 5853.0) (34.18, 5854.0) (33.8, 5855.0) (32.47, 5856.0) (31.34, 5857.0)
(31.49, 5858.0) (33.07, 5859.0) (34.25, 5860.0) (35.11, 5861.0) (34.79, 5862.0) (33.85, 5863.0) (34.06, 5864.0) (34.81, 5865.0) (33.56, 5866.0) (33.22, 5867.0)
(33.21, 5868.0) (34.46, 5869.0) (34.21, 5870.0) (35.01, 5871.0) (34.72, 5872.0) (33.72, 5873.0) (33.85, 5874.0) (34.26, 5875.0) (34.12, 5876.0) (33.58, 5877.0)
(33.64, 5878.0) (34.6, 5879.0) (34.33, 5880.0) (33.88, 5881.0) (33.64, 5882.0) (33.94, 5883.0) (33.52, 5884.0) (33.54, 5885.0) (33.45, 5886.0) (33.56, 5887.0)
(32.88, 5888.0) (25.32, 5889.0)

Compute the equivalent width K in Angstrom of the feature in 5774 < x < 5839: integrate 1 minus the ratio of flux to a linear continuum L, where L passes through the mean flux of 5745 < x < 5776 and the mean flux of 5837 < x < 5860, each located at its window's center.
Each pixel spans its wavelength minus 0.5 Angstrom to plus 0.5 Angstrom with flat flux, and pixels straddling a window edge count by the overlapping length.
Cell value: -1.0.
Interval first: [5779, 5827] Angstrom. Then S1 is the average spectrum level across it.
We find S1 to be 34.6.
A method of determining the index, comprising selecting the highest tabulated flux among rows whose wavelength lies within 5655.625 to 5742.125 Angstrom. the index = 36.83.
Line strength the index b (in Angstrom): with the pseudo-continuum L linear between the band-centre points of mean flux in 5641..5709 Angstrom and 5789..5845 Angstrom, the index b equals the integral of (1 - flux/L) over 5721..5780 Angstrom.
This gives 0.1 Angstrom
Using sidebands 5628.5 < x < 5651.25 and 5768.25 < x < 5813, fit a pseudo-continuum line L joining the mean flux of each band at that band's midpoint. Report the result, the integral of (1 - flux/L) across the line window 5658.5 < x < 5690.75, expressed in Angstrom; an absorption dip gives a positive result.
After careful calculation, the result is 0.4 Angstrom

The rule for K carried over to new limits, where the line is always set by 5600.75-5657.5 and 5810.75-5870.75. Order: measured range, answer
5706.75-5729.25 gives 0.19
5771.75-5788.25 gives 0.03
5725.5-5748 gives 0.11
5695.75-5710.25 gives 0.09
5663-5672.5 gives -0.06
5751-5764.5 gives 0.07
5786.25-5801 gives -0.01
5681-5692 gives 0.05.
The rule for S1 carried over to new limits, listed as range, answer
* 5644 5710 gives 34.8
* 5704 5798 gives 34.5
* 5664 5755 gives 34.6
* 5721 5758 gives 34.5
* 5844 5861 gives 33.7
